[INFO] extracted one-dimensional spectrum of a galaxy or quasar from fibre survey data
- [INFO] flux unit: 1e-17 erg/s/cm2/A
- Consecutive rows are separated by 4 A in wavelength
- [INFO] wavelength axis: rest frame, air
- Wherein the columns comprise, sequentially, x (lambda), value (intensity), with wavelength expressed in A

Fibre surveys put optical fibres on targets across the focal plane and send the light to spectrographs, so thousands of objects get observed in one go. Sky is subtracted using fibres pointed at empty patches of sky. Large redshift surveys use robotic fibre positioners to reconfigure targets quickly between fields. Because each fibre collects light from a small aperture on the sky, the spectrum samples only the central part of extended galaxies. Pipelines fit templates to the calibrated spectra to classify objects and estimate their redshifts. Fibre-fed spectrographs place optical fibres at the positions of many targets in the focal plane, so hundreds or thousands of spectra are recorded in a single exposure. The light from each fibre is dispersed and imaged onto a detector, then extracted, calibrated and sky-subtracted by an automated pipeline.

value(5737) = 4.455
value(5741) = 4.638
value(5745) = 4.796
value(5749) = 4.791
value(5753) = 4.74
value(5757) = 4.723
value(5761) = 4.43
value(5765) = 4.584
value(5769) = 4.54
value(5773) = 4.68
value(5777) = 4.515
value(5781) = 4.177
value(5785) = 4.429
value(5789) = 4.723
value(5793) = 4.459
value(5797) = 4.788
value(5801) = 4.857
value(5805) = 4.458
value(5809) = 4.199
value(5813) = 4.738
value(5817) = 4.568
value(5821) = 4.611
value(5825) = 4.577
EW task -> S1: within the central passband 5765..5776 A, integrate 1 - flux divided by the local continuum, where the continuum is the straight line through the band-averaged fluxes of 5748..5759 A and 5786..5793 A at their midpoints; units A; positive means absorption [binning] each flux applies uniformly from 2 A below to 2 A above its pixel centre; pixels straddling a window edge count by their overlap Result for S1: 0.2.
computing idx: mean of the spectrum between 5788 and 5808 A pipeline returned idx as 4.63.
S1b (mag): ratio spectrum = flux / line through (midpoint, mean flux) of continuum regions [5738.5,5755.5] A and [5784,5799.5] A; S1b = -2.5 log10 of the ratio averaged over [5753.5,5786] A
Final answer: 0.04 mag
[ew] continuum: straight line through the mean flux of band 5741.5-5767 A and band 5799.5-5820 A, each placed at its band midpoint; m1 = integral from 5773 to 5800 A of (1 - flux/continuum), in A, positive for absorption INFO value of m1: 0.39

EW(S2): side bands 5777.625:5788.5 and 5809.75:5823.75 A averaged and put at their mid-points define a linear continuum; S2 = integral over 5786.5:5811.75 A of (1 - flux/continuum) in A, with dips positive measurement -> -0.5 A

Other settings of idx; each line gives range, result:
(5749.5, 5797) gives 4.56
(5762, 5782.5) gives 4.5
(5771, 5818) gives 4.55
